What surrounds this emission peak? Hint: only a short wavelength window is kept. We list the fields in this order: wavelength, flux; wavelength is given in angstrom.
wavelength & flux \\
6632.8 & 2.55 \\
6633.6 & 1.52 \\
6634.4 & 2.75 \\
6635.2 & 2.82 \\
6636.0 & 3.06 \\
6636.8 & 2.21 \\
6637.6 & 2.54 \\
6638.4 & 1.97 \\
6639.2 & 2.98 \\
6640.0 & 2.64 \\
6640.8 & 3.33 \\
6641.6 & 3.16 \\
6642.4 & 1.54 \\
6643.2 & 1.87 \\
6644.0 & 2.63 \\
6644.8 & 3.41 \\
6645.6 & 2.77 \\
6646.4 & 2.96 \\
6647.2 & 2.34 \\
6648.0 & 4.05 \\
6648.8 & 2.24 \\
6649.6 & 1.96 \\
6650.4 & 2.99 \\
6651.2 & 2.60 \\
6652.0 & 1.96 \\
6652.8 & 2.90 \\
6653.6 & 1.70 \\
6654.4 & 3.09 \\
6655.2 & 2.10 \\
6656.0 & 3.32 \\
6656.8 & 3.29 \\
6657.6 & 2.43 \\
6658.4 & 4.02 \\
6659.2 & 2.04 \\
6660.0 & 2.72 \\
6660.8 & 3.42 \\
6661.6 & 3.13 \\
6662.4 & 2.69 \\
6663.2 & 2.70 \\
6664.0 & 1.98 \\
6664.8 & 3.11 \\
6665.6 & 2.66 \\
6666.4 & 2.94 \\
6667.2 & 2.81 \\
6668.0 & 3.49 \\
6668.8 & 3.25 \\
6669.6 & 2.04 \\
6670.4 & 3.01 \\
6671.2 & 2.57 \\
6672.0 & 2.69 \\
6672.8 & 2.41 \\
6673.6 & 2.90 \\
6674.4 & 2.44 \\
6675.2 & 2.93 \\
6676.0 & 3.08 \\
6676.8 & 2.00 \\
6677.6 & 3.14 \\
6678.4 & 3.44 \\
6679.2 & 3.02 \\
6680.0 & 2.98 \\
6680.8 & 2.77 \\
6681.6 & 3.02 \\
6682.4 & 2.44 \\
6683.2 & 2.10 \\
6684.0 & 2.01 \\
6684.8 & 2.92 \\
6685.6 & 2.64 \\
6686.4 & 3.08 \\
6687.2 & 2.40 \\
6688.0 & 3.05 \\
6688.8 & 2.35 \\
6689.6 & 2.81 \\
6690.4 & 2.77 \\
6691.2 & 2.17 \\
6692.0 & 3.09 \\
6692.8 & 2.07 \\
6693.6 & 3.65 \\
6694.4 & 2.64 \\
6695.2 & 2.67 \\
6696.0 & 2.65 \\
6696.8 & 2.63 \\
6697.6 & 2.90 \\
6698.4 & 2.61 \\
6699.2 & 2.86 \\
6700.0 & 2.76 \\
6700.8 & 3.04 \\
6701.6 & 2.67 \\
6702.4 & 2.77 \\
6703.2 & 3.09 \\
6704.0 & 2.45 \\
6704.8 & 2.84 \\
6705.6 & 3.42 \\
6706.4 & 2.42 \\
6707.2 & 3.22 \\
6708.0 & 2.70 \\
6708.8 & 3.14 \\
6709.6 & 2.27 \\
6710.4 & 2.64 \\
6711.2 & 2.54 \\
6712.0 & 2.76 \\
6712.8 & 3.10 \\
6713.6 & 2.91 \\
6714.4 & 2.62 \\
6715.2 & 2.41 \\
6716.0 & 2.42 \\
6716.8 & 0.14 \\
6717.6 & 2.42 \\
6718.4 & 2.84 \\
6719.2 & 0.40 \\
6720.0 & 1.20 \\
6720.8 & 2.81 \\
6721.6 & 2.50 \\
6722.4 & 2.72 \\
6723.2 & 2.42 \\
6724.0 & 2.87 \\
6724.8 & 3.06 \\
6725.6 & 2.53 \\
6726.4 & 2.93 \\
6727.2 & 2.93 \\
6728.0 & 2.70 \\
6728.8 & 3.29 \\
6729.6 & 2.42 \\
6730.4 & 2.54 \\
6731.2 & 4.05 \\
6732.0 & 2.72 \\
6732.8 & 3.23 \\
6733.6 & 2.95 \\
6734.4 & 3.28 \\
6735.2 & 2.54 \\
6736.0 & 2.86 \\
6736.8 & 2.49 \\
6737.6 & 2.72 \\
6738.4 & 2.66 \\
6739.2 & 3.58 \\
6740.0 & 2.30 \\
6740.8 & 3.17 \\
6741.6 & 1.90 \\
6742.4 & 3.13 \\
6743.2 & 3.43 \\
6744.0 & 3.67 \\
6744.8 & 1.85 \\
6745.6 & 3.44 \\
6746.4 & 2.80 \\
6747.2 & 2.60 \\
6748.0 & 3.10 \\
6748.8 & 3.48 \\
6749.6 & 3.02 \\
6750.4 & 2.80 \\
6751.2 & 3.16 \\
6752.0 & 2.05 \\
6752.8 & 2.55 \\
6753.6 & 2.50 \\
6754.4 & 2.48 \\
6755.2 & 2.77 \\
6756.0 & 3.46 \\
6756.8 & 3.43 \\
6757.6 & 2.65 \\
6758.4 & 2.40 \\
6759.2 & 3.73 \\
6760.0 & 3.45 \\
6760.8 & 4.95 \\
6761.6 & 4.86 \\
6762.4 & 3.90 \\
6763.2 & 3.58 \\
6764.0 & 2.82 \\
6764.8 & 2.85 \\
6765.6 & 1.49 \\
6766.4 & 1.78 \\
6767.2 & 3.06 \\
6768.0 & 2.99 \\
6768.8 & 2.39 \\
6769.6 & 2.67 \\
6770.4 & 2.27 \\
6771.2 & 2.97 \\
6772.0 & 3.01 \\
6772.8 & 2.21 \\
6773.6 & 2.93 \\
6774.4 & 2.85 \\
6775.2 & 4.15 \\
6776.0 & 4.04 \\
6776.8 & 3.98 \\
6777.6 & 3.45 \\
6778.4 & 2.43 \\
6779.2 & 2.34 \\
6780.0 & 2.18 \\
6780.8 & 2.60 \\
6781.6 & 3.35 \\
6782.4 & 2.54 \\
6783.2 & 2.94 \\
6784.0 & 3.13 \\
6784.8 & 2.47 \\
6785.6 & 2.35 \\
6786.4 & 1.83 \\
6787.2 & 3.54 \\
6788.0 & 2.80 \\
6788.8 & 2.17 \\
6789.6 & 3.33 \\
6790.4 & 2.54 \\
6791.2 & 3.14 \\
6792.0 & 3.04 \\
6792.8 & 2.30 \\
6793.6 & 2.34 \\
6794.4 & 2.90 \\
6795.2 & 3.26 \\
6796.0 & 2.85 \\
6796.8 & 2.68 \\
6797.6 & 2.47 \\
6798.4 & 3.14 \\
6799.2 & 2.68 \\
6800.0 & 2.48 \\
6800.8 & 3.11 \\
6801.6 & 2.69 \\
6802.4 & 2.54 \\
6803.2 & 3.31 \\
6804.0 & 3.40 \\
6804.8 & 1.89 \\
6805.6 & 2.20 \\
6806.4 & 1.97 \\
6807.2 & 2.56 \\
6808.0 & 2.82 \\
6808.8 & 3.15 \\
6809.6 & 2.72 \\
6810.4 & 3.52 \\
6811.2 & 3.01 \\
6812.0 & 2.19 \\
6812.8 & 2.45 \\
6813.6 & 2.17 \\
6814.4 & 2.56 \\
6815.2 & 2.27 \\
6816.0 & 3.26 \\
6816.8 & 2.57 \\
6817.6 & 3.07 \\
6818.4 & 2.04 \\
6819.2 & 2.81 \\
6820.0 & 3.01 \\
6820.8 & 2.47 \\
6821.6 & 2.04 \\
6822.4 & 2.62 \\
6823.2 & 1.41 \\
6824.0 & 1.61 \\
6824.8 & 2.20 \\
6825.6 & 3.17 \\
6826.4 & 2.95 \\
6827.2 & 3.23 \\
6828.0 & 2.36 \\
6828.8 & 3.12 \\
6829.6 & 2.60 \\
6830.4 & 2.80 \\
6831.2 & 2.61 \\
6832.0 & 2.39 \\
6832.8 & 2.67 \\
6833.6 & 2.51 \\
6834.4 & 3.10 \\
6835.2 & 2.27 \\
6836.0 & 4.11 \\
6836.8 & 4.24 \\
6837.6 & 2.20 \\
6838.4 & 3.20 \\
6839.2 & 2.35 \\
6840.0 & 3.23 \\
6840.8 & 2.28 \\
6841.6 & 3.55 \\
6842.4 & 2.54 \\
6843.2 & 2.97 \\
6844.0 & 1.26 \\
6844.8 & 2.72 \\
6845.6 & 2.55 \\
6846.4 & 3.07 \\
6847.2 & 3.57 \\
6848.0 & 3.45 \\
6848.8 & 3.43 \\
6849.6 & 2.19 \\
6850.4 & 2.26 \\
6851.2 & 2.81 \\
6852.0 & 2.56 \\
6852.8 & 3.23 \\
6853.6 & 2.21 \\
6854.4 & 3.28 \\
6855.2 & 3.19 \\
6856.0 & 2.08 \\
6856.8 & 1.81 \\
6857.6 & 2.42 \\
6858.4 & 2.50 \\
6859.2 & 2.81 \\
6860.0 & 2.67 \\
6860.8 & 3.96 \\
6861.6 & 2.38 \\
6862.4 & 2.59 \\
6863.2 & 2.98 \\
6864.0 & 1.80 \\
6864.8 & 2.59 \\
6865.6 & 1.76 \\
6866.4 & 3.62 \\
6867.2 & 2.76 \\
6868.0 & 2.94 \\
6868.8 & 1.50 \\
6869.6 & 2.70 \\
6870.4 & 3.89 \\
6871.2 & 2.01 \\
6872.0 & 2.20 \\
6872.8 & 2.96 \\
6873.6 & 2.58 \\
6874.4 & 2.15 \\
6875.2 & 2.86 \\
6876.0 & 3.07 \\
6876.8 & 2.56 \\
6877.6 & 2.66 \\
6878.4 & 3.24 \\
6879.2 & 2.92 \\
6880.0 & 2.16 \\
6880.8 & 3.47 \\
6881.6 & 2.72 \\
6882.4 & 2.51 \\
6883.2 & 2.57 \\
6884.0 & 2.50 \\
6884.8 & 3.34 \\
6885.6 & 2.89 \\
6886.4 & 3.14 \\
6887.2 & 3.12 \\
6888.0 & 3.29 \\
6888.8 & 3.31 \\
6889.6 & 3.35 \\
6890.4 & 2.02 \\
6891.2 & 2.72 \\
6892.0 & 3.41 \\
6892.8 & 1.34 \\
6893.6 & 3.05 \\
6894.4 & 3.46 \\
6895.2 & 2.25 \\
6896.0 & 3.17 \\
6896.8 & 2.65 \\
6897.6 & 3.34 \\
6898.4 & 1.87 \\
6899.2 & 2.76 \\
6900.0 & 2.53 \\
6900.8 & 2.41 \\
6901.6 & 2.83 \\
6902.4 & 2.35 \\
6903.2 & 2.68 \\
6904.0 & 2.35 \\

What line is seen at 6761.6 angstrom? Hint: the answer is [S II]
